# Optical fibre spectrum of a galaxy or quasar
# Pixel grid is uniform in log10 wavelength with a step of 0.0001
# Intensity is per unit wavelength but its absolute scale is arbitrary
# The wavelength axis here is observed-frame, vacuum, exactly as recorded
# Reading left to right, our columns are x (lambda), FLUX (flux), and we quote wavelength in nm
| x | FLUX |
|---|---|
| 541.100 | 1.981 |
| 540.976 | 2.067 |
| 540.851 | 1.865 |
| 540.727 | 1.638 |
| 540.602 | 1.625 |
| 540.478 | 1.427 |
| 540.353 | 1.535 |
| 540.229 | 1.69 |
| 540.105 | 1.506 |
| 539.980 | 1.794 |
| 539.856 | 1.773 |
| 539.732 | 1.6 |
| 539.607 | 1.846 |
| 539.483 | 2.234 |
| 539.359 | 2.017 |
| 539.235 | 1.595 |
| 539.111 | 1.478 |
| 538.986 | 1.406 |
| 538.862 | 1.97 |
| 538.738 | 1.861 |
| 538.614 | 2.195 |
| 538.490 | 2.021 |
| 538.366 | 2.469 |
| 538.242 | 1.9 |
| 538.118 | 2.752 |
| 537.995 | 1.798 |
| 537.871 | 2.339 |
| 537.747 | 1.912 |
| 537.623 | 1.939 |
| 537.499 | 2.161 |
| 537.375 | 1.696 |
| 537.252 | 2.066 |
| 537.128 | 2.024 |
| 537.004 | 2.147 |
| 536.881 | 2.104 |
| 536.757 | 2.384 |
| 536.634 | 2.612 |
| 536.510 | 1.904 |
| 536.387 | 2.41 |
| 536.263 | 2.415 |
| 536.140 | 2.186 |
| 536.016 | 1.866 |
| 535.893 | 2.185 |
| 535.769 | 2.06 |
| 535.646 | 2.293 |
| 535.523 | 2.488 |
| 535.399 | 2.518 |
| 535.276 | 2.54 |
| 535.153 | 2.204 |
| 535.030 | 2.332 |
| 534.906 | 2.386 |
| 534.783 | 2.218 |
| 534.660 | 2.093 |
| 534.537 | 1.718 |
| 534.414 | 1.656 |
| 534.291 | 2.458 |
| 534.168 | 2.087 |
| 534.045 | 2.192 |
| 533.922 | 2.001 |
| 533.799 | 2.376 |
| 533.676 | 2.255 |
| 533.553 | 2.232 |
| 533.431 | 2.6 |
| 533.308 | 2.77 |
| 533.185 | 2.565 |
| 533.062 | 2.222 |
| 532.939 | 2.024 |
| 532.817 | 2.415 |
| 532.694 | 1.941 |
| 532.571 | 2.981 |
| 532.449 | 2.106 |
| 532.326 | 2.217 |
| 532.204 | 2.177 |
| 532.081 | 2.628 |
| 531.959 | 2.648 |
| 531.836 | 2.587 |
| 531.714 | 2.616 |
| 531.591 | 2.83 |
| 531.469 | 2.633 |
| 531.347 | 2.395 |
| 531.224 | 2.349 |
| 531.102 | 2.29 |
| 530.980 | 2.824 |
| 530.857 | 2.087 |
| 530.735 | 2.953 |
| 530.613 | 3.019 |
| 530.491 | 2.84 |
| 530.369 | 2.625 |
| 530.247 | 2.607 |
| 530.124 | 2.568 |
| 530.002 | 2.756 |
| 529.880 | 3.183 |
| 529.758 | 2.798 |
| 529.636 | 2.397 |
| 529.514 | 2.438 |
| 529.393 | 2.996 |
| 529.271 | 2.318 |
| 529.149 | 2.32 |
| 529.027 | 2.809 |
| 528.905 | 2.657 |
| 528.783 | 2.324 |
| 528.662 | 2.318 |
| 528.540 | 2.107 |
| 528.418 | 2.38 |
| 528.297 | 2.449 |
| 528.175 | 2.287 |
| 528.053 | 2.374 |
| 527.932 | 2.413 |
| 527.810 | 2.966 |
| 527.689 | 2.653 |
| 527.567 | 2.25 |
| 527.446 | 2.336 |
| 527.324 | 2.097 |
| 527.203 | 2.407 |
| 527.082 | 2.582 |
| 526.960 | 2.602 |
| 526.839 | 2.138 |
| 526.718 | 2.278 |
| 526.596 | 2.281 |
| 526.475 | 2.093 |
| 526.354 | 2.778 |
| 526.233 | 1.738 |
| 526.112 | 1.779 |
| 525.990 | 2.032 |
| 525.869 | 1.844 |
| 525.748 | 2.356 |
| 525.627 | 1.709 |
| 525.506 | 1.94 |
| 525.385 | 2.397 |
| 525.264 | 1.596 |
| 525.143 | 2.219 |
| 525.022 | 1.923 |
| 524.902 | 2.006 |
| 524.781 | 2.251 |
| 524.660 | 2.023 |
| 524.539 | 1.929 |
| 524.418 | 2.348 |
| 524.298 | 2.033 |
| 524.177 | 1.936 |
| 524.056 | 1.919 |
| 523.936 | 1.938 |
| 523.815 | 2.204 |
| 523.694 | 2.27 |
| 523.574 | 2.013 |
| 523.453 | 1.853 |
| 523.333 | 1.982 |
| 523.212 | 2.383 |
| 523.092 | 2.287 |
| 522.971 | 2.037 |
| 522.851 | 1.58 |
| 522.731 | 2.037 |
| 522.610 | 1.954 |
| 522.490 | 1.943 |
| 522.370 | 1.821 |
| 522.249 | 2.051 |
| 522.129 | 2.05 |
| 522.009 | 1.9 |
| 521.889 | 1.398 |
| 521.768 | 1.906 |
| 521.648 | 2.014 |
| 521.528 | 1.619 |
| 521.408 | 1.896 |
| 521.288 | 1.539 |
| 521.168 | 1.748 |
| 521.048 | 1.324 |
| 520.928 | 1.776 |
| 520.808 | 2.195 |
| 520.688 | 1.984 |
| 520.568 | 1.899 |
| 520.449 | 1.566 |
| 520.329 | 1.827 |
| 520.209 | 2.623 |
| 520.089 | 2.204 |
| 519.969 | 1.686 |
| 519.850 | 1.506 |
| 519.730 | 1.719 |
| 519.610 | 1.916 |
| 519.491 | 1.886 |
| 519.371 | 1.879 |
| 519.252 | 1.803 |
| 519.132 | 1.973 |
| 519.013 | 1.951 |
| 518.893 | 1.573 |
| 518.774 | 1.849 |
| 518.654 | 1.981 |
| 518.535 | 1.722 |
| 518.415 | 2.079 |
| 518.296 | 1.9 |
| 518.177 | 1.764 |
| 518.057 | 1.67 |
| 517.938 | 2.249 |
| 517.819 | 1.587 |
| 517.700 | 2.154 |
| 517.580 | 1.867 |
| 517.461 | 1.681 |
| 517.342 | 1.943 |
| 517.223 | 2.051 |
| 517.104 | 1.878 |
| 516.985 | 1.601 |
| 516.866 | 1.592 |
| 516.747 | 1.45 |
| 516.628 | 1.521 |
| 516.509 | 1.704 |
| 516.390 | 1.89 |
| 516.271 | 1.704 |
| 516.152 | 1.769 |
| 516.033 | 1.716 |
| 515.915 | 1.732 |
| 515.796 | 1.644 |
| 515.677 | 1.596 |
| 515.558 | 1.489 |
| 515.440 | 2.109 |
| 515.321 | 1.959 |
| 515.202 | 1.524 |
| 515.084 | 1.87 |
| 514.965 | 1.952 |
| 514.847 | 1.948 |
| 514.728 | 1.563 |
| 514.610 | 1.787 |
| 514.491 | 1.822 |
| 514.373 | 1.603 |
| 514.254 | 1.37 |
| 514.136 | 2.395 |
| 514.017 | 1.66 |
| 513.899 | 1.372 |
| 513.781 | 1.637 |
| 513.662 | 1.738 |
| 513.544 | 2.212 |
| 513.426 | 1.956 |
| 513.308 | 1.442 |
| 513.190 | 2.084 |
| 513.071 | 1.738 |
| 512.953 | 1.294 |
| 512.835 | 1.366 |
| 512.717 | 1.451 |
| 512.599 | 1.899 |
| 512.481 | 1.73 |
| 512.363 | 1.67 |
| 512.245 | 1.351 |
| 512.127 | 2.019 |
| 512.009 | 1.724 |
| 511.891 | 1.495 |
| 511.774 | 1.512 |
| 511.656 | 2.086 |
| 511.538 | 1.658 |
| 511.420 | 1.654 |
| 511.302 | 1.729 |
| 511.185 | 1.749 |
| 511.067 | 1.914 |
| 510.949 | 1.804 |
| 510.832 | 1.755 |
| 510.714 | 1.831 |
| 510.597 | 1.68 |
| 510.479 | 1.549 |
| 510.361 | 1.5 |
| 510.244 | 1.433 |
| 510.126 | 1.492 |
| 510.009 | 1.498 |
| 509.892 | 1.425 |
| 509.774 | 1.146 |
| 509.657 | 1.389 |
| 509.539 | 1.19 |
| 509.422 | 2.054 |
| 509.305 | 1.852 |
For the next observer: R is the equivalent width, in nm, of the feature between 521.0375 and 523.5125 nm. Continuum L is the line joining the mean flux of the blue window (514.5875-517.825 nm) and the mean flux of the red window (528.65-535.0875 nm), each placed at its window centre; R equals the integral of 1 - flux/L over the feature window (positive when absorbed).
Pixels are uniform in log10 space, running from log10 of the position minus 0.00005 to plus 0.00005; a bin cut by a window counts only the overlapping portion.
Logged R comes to 0.18 nm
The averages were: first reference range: 1.76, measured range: 1.88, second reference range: 2.45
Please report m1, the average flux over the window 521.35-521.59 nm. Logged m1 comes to 1.76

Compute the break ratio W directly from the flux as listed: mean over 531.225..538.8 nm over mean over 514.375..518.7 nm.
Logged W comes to 1.26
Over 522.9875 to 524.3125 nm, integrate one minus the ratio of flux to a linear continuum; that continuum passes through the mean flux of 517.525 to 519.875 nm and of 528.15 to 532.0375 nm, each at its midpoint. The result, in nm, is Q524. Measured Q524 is 0.06 nm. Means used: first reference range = 1.86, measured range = 2.07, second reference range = 2.58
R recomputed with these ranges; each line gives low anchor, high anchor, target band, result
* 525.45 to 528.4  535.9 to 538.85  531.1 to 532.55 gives -0.178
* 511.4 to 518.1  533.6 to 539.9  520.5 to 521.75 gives 0.029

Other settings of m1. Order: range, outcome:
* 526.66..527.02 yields 2.34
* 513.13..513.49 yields 1.83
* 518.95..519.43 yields 1.9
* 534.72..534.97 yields 2.3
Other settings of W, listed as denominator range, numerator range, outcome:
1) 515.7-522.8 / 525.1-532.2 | 1.33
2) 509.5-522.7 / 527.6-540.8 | 1.29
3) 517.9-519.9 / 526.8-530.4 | 1.36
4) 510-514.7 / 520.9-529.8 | 1.26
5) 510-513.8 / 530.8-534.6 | 1.39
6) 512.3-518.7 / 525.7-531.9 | 1.40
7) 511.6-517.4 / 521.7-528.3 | 1.23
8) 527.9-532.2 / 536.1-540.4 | 0.78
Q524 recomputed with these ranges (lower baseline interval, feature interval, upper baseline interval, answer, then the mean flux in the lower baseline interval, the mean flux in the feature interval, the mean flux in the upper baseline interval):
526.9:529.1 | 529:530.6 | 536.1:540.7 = -0.21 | 2.44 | 2.67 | 1.96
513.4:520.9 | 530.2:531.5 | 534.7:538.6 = -0.32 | 1.82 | 2.6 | 2.2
